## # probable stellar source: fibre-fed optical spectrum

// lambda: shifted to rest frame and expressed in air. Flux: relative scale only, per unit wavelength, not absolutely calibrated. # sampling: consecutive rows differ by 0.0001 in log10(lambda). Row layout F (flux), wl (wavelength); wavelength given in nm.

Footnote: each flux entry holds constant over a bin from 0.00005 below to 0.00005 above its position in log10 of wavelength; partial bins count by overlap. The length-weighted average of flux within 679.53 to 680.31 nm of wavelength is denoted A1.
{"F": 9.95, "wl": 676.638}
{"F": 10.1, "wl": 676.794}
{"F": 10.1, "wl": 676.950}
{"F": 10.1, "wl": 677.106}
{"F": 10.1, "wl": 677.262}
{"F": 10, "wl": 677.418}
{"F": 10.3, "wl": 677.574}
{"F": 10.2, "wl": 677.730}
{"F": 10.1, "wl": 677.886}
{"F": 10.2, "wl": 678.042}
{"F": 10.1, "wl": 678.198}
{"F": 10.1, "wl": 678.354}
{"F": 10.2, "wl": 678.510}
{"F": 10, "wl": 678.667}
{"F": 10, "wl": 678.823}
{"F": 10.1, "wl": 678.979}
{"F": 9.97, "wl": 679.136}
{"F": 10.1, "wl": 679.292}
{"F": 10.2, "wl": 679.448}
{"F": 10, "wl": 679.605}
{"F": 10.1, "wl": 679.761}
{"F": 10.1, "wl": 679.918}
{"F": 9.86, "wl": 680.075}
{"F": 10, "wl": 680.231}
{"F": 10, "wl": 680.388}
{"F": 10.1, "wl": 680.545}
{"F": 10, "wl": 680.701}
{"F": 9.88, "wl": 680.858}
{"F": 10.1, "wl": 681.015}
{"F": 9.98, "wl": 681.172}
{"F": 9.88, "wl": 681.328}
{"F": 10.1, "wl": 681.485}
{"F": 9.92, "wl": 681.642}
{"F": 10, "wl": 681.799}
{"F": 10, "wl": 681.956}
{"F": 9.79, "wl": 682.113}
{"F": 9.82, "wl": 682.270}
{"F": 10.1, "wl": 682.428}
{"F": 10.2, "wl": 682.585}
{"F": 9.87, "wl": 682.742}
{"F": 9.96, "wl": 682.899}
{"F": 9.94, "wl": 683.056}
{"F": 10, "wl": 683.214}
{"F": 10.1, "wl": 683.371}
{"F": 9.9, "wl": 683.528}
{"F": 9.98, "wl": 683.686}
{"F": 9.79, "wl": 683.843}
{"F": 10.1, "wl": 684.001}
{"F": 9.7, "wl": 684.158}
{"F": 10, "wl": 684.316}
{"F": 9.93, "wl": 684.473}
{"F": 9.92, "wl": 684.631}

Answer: 10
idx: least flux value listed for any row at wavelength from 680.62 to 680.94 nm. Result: 9.88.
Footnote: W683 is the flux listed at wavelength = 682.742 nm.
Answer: 9.87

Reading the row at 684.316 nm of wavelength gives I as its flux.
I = 10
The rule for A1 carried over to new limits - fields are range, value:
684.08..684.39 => 9.83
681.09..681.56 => 10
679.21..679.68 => 10.1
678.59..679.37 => 10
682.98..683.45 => 10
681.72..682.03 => 10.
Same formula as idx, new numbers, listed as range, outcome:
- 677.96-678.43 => 10.1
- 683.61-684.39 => 9.7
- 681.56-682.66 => 9.79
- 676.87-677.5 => 10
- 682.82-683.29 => 9.94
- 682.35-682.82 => 9.87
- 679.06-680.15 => 9.86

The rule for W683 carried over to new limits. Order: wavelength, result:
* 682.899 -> 9.96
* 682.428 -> 10.1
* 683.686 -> 9.98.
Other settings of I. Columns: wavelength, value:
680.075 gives 9.86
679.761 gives 10.1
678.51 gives 10.2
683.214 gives 10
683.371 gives 10.1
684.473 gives 9.93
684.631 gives 9.92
